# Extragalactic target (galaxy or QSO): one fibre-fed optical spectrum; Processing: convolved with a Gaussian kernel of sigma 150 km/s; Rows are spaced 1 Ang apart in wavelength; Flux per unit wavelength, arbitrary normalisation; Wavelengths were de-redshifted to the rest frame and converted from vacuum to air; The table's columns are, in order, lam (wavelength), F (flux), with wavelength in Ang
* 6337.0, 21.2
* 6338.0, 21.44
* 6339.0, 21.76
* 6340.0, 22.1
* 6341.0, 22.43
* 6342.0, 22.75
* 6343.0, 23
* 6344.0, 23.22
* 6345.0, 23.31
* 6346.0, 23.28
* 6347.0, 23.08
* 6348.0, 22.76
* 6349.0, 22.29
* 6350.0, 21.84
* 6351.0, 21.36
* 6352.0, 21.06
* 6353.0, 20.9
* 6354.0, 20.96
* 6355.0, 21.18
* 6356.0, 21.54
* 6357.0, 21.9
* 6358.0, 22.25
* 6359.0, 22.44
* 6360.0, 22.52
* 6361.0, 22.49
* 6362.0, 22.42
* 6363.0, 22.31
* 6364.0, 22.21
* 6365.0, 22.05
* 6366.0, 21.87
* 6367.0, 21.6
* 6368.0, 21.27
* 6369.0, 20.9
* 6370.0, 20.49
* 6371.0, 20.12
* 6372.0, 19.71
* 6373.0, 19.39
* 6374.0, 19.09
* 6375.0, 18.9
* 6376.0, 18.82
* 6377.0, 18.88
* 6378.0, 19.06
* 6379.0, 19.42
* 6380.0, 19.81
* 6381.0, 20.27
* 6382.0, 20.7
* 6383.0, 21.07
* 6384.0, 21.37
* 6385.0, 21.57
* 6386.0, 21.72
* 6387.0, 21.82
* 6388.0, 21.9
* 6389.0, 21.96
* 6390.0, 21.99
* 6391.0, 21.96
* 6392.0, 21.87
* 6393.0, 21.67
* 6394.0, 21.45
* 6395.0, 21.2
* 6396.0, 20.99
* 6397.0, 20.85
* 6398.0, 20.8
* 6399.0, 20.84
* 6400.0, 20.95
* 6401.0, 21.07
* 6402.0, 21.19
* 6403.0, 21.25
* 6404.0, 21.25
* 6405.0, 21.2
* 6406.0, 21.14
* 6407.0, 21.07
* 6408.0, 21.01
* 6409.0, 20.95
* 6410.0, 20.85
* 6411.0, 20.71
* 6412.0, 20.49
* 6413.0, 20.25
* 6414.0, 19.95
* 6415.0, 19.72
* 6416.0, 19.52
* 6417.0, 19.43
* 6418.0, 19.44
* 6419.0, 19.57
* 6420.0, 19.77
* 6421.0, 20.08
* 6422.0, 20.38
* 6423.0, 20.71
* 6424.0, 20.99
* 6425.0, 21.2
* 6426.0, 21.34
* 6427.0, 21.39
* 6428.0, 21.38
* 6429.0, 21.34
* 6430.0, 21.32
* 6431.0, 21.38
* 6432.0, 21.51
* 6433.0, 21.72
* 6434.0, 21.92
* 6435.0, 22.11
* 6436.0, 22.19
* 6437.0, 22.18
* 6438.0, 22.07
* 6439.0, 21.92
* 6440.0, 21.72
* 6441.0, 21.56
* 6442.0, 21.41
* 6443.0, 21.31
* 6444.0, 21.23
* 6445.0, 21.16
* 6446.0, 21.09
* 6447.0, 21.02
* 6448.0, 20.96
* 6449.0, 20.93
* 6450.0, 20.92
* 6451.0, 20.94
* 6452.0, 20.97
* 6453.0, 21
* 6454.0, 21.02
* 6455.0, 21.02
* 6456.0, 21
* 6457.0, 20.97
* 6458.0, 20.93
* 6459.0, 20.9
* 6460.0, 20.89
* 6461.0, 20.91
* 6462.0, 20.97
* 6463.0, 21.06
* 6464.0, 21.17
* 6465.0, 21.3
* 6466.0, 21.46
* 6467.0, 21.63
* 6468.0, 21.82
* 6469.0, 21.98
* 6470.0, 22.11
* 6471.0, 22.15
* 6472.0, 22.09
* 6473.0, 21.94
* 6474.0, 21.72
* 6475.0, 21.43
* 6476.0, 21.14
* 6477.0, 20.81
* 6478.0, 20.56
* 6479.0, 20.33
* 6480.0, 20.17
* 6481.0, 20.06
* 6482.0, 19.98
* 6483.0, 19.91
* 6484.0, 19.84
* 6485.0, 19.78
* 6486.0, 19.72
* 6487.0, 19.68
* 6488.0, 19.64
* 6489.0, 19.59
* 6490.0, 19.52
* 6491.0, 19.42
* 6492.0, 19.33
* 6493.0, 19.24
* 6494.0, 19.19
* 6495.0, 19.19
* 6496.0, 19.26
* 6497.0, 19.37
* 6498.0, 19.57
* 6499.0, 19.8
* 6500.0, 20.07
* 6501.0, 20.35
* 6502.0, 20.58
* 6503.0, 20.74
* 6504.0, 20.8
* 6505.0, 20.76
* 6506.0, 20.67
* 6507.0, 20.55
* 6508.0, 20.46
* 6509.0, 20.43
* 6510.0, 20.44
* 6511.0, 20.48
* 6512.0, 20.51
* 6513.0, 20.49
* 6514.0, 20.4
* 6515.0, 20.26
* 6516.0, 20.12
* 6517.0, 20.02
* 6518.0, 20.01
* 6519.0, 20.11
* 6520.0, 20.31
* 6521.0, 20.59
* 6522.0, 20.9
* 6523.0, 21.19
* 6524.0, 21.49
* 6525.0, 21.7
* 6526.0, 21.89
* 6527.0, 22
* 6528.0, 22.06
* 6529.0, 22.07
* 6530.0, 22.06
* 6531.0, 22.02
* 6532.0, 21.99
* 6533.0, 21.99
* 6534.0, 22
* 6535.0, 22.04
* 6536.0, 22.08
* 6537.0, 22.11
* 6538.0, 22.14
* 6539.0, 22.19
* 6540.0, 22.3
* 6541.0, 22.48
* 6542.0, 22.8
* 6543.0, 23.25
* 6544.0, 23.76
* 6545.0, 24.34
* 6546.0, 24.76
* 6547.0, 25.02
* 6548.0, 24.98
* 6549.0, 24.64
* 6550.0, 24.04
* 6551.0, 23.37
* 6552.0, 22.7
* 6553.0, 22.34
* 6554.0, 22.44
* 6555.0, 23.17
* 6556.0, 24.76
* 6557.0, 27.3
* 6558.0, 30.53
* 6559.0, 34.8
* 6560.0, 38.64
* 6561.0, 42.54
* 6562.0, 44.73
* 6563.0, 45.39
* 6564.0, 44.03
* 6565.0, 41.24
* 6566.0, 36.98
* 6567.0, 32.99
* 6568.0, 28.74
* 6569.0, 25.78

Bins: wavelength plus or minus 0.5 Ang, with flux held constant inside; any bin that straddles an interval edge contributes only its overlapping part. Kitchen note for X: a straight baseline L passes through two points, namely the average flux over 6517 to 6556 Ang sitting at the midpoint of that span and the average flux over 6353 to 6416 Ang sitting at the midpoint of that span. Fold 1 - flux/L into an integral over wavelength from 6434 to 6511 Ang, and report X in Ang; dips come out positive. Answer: 3.6 Ang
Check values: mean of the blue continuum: 21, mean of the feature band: 20.8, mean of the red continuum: 22.4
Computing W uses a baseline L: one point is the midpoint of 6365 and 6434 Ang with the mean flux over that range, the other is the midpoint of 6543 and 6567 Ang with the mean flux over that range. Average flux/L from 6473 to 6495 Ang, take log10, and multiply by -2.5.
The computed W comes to 0.28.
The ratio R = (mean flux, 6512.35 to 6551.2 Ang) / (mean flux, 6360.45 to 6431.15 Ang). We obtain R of 1.06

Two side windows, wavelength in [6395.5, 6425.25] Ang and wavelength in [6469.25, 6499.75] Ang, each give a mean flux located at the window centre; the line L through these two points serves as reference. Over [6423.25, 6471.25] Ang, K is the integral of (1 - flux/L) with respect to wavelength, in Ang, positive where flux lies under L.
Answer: -2.2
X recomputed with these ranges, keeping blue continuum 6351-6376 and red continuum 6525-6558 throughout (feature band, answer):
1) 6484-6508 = 2.9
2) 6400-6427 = 1.4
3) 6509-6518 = 1.0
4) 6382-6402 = 0.1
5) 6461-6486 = 1.5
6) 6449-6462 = 0.7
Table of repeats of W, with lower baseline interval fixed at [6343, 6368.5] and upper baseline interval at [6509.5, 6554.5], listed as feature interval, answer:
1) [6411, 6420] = 0.116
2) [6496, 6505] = 0.097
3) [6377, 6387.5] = 0.076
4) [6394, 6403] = 0.053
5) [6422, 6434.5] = 0.038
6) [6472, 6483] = 0.062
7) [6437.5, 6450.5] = 0.037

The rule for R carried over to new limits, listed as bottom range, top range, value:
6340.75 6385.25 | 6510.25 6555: 1.03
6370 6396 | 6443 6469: 1.02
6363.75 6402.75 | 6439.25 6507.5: 0.99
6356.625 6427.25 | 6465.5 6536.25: 0.99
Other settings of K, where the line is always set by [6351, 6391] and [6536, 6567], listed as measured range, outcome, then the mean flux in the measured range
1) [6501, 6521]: 4.73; 20.4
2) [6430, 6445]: 1.30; 21.7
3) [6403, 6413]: 0.71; 20.9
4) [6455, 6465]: 1.49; 21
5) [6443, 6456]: 1.73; 21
